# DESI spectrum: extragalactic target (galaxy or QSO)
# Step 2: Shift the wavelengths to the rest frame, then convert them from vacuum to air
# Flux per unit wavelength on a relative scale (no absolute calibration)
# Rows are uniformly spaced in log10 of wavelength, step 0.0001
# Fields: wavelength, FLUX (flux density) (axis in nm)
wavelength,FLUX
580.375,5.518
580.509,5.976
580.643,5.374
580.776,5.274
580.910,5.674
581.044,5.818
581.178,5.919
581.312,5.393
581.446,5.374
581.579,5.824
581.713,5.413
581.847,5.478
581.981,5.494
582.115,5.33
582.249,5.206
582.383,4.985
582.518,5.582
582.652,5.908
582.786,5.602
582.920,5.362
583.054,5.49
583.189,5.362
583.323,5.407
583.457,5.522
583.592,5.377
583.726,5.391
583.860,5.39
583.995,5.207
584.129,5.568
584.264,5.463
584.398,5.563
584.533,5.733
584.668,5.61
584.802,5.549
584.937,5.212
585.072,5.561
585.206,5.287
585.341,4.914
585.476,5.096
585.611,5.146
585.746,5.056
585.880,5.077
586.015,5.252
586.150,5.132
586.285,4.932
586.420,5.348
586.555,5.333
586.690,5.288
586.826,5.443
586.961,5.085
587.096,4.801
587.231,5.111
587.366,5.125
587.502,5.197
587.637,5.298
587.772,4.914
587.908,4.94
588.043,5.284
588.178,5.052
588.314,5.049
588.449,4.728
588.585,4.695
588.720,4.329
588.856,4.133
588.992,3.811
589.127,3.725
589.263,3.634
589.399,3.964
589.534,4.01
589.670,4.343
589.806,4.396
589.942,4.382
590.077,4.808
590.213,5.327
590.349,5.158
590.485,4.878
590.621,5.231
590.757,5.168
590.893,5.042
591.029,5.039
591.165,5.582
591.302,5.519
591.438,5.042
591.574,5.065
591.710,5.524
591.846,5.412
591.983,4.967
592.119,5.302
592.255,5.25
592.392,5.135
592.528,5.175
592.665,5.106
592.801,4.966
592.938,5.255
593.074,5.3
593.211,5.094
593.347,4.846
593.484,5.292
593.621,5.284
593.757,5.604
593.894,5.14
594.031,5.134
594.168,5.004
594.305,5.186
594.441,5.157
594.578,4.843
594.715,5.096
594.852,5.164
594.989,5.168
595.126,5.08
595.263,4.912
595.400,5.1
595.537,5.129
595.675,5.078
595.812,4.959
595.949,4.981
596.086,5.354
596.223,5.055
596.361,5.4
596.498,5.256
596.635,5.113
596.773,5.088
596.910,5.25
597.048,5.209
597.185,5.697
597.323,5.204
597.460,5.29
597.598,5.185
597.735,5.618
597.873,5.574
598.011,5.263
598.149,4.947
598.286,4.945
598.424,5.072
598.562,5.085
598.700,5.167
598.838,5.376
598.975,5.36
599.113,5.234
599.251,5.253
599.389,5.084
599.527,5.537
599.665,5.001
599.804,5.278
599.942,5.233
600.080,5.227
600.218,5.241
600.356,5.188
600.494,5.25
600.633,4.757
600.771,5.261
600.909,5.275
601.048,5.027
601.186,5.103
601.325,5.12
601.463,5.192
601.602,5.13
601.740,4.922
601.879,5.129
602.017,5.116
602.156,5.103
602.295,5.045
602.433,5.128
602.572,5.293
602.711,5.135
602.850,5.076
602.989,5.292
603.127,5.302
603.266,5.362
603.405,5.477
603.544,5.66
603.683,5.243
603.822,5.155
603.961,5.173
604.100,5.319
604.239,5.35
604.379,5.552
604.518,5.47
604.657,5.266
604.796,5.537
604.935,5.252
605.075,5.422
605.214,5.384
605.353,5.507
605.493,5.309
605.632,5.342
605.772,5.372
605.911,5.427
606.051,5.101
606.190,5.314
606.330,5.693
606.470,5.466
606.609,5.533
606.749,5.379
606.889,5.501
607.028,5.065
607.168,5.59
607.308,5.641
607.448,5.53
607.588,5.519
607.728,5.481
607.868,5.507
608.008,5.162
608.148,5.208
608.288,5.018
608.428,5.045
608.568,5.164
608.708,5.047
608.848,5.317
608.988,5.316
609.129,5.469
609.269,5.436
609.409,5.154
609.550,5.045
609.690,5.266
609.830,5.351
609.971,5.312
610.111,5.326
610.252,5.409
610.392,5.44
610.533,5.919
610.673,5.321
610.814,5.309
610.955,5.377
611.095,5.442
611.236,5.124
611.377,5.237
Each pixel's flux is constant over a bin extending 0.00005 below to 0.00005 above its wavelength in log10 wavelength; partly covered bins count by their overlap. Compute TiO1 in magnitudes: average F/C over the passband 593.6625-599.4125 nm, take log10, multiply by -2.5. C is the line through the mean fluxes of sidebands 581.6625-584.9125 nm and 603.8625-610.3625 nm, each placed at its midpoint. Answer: 0.04 mag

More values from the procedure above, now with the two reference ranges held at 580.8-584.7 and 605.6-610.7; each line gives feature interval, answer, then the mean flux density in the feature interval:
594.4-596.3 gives 0.072 mag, 5.08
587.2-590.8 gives 0.166 mag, 4.68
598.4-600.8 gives 0.041 mag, 5.2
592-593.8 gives 0.051 mag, 5.19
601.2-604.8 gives 0.029 mag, 5.24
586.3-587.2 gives 0.057 mag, 5.19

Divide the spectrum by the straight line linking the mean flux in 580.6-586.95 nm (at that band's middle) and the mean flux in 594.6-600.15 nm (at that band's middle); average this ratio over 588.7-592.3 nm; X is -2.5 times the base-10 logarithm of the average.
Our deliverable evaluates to 0.11 mag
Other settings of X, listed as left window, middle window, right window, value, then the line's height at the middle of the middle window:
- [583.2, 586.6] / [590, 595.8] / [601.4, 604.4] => 0.03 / 5.28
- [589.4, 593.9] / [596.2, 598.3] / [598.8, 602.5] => -0.03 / 5.13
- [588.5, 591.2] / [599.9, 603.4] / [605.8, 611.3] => -0.02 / 5.06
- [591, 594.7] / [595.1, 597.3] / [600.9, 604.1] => 0.01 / 5.19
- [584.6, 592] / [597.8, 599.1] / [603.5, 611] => -0.01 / 5.18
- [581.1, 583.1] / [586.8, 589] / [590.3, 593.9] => 0.09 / 5.32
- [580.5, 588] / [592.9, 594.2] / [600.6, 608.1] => 0.03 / 5.33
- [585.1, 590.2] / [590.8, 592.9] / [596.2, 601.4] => -0.05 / 4.97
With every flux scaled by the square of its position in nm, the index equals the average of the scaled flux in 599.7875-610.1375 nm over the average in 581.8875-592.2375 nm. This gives 1.1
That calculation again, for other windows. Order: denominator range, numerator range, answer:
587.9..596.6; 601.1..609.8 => 1.11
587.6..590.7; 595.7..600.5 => 1.17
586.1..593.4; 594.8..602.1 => 1.08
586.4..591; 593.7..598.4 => 1.11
